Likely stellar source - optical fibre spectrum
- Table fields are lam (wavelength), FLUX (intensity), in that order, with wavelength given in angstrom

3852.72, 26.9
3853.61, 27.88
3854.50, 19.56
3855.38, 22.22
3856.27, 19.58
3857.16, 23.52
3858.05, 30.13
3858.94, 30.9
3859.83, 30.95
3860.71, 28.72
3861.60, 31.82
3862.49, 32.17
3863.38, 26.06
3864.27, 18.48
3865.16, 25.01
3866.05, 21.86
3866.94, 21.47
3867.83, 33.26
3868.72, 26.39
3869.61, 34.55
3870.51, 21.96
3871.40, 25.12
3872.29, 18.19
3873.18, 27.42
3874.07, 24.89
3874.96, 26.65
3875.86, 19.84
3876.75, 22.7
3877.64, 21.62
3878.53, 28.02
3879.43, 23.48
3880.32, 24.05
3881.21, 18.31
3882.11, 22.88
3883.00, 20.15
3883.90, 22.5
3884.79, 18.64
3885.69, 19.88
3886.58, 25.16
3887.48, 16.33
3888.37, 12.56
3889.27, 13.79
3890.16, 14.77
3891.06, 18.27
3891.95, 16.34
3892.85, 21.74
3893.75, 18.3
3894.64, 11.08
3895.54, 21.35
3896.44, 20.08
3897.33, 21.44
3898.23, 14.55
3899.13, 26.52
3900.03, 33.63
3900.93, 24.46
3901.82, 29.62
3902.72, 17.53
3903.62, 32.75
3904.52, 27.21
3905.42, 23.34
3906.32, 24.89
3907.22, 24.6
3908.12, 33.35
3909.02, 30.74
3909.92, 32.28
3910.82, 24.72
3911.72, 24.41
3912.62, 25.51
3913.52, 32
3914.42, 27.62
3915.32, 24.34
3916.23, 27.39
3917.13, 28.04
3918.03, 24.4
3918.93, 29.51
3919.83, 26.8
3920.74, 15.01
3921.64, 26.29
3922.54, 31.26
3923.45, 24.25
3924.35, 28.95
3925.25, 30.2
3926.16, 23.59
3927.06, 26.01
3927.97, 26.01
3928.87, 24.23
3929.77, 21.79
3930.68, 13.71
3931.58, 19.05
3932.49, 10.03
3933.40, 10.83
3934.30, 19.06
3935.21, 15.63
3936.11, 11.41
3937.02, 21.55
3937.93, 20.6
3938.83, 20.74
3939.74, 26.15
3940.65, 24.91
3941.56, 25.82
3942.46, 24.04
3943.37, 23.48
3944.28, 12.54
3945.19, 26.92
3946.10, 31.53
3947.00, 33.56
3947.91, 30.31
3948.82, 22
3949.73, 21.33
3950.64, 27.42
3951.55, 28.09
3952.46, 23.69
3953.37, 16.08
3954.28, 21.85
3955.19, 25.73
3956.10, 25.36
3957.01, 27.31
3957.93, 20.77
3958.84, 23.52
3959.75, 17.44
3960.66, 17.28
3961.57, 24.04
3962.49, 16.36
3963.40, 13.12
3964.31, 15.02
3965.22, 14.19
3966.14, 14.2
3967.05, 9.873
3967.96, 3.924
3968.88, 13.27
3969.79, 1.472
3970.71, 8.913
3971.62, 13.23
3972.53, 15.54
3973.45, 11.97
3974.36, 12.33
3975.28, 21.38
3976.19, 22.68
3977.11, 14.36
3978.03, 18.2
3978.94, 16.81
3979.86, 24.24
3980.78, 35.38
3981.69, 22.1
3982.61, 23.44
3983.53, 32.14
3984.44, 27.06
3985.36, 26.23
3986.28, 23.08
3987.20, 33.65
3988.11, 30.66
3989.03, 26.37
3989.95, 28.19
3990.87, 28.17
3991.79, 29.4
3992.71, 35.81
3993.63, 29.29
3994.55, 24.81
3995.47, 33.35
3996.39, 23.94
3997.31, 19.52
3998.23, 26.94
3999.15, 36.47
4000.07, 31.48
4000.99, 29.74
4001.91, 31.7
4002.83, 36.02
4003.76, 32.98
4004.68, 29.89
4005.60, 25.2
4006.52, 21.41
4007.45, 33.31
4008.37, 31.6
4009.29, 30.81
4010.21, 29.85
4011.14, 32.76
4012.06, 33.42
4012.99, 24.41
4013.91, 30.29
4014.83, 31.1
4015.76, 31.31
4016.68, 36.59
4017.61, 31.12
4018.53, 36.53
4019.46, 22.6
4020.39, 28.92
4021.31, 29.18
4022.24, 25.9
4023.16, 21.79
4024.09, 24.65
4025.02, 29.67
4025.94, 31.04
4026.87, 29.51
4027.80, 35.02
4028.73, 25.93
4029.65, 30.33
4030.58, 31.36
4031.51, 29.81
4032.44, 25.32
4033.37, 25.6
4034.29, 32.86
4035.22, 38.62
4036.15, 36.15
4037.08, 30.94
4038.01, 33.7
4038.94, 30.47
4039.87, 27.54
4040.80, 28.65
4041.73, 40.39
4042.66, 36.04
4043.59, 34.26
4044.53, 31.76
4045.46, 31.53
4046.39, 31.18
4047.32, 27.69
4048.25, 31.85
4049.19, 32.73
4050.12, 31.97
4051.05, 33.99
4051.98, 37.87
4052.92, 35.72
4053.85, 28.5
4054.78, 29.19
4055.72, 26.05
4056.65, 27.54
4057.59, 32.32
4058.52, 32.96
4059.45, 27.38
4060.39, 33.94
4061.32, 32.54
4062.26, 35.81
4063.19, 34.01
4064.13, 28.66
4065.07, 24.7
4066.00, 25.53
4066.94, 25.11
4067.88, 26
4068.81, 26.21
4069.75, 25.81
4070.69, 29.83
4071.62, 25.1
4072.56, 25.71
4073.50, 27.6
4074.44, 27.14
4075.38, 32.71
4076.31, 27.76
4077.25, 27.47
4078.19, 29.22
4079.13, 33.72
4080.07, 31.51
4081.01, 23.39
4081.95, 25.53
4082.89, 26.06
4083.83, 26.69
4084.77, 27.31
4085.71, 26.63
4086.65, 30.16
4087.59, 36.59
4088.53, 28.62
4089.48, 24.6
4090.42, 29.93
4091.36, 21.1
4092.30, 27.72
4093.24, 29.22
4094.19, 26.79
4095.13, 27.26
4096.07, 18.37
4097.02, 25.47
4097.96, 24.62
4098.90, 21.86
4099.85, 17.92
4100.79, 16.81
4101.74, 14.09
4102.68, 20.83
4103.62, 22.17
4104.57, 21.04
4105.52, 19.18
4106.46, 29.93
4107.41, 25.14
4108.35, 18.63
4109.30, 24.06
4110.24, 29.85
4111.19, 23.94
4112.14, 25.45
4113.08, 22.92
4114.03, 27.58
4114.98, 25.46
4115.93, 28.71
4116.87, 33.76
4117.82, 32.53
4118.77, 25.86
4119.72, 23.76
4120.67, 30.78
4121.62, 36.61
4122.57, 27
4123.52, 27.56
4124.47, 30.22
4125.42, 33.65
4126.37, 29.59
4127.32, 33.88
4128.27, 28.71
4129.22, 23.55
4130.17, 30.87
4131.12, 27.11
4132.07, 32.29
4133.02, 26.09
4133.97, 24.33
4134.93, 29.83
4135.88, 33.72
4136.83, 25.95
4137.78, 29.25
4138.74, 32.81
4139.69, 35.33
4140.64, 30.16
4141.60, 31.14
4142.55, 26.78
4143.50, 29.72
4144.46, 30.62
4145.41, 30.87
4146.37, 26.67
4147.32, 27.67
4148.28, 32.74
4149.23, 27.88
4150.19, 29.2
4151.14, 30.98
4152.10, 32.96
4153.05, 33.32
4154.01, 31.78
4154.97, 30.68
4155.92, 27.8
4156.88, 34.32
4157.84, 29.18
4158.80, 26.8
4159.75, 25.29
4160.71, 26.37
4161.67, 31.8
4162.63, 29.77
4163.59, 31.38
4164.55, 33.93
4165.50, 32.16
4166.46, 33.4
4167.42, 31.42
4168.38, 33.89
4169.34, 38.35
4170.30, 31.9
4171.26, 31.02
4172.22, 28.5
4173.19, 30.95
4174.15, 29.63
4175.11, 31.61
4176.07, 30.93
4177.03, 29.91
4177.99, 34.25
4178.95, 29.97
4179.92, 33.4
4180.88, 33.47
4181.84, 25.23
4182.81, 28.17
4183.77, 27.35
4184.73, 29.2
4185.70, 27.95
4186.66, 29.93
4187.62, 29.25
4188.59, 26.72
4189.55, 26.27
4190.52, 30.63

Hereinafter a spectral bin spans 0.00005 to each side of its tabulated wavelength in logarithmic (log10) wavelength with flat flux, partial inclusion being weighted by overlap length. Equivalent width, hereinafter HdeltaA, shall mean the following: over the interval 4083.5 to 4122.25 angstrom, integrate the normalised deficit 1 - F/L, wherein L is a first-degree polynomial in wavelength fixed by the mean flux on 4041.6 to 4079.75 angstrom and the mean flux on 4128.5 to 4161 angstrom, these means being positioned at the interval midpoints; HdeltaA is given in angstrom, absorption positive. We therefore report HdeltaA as 5.6 angstrom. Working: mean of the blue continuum 30.3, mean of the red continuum 29.5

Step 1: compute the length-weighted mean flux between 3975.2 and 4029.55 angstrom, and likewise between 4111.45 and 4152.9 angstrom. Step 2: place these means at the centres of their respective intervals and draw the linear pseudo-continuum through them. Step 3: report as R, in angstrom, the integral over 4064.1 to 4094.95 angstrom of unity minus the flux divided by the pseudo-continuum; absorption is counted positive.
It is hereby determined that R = 1.5 angstrom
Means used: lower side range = 28.4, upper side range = 29.4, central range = 27.6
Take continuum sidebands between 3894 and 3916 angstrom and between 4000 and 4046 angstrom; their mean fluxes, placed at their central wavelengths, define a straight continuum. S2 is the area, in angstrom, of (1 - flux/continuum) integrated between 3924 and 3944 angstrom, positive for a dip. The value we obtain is 4.09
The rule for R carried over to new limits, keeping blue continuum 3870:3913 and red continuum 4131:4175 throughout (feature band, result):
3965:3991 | 5.7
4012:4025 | -1.3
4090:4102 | 2.3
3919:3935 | 1.0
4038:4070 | -3.9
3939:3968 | 3.2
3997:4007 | -1.3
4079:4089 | -0.1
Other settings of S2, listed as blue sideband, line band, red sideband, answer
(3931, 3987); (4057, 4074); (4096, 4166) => -2.68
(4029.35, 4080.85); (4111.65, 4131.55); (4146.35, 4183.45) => 1.18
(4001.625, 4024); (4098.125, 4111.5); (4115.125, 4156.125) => 3.58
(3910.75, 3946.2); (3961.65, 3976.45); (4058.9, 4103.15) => 6.76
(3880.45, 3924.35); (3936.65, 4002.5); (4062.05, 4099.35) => 5.83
